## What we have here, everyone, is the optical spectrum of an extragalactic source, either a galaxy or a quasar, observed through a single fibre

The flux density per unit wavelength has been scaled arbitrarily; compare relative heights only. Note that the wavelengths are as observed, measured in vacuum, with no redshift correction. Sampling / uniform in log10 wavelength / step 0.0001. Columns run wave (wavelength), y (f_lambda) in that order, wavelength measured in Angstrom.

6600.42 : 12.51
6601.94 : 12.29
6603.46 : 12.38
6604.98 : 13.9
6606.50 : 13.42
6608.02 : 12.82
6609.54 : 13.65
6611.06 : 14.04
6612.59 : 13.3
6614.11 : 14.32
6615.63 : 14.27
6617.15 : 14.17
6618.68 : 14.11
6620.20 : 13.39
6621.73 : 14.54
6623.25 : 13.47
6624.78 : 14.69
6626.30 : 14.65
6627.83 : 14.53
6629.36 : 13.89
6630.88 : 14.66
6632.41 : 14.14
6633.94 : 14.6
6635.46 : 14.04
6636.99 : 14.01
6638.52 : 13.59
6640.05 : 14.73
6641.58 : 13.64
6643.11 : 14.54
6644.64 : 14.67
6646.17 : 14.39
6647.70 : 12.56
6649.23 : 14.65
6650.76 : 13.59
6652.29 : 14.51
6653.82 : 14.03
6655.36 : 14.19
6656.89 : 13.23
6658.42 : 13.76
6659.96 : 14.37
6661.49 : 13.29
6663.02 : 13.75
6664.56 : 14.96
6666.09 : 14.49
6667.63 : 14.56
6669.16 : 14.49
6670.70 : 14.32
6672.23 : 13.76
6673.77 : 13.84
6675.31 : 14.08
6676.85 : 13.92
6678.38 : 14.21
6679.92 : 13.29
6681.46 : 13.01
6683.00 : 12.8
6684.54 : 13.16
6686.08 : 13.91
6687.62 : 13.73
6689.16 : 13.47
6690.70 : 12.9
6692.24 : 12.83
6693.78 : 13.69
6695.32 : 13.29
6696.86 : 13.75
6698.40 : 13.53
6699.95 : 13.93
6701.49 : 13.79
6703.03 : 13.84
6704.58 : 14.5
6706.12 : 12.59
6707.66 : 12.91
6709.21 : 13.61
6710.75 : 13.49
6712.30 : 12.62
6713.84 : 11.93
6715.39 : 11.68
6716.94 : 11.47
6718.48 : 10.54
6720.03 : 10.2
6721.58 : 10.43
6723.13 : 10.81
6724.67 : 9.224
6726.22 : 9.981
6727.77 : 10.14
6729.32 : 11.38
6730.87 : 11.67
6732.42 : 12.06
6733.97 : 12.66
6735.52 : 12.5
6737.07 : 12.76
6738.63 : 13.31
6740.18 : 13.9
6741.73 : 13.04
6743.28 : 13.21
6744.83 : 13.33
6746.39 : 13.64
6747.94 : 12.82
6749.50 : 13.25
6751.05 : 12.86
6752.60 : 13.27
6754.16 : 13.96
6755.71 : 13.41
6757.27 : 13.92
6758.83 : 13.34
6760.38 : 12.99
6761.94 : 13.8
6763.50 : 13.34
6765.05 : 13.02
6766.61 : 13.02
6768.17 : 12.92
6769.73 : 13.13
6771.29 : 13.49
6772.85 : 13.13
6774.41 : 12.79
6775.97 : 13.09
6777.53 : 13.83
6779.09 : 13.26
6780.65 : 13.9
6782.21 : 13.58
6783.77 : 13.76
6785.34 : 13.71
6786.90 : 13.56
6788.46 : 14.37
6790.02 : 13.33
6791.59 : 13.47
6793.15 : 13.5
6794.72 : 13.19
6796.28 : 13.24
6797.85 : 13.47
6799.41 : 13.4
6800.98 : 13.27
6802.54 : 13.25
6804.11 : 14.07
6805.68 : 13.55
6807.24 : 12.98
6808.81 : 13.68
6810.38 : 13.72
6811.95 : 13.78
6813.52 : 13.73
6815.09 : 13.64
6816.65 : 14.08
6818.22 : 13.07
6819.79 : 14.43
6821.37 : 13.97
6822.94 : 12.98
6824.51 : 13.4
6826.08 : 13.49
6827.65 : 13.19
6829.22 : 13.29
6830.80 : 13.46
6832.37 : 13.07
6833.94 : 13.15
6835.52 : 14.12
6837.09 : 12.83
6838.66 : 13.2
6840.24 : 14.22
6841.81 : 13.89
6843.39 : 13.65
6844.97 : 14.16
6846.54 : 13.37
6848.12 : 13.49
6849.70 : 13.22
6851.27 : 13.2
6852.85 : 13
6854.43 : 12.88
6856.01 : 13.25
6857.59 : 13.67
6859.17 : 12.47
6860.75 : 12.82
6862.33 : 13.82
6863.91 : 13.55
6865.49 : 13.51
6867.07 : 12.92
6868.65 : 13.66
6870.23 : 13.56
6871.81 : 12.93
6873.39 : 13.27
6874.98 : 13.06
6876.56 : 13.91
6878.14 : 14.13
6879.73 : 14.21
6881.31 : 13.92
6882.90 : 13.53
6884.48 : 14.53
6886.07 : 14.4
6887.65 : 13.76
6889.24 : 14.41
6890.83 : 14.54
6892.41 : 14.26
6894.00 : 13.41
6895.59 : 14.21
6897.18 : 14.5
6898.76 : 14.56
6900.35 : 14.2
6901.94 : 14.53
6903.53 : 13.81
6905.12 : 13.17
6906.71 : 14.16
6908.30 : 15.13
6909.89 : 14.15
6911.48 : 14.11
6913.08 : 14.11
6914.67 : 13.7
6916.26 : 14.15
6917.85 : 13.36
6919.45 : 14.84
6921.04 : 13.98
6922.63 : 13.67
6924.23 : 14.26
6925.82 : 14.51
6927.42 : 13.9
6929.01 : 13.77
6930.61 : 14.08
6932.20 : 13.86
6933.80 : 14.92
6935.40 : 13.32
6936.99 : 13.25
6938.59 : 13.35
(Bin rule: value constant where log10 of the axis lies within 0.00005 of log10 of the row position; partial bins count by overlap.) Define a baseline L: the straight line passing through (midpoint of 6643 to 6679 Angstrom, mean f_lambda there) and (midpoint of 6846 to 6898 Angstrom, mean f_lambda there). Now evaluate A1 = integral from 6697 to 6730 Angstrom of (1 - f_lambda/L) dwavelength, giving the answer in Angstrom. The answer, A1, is 4.5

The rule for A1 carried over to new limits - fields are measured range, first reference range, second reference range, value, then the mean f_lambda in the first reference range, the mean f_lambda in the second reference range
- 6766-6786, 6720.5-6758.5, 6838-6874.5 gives -1.0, 12.4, 13.4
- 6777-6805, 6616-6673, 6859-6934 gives 0.9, 14.1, 13.9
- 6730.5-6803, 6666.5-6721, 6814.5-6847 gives 0.7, 13.2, 13.6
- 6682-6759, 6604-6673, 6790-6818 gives 6.1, 14.1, 13.5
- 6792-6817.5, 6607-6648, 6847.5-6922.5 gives 0.6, 14.1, 13.8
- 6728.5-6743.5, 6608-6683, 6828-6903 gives 1.4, 14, 13.7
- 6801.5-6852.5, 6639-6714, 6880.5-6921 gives 1.7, 13.8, 14.1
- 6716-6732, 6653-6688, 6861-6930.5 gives 3.8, 13.9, 13.9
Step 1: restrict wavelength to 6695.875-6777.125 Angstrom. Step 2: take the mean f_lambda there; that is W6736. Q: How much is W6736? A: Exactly 12.7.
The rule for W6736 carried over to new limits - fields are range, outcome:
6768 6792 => 13.5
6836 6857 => 13.4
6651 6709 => 13.7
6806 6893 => 13.6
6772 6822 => 13.6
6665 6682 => 14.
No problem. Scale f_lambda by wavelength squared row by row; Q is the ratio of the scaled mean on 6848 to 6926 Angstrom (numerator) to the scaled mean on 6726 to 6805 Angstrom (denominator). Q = 1.1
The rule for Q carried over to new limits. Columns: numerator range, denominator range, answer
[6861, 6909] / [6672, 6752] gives 1.15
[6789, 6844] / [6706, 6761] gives 1.12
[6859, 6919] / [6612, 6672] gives 1.06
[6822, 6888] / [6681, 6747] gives 1.12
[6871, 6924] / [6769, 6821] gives 1.07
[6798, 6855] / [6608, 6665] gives 1.02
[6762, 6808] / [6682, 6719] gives 1.05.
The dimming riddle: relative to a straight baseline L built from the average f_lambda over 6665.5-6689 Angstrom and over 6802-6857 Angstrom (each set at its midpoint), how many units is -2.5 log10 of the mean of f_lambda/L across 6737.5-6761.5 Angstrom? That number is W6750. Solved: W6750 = 0.03 mag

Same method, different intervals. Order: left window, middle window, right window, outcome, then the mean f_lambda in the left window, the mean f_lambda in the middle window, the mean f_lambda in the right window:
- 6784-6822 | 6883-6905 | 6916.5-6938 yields -0.02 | 13.6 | 14.2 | 14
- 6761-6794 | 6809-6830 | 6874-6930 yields 0.00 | 13.4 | 13.6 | 14.1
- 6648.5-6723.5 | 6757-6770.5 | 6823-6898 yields 0.02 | 13.4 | 13.3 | 13.6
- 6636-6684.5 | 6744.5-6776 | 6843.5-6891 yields 0.04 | 14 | 13.3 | 13.6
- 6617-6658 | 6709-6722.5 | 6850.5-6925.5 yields 0.20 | 14.1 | 11.7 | 13.8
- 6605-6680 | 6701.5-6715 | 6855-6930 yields 0.07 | 14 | 13.2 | 13.9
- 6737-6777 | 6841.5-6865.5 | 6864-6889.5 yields 0.02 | 13.3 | 13.4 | 13.7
